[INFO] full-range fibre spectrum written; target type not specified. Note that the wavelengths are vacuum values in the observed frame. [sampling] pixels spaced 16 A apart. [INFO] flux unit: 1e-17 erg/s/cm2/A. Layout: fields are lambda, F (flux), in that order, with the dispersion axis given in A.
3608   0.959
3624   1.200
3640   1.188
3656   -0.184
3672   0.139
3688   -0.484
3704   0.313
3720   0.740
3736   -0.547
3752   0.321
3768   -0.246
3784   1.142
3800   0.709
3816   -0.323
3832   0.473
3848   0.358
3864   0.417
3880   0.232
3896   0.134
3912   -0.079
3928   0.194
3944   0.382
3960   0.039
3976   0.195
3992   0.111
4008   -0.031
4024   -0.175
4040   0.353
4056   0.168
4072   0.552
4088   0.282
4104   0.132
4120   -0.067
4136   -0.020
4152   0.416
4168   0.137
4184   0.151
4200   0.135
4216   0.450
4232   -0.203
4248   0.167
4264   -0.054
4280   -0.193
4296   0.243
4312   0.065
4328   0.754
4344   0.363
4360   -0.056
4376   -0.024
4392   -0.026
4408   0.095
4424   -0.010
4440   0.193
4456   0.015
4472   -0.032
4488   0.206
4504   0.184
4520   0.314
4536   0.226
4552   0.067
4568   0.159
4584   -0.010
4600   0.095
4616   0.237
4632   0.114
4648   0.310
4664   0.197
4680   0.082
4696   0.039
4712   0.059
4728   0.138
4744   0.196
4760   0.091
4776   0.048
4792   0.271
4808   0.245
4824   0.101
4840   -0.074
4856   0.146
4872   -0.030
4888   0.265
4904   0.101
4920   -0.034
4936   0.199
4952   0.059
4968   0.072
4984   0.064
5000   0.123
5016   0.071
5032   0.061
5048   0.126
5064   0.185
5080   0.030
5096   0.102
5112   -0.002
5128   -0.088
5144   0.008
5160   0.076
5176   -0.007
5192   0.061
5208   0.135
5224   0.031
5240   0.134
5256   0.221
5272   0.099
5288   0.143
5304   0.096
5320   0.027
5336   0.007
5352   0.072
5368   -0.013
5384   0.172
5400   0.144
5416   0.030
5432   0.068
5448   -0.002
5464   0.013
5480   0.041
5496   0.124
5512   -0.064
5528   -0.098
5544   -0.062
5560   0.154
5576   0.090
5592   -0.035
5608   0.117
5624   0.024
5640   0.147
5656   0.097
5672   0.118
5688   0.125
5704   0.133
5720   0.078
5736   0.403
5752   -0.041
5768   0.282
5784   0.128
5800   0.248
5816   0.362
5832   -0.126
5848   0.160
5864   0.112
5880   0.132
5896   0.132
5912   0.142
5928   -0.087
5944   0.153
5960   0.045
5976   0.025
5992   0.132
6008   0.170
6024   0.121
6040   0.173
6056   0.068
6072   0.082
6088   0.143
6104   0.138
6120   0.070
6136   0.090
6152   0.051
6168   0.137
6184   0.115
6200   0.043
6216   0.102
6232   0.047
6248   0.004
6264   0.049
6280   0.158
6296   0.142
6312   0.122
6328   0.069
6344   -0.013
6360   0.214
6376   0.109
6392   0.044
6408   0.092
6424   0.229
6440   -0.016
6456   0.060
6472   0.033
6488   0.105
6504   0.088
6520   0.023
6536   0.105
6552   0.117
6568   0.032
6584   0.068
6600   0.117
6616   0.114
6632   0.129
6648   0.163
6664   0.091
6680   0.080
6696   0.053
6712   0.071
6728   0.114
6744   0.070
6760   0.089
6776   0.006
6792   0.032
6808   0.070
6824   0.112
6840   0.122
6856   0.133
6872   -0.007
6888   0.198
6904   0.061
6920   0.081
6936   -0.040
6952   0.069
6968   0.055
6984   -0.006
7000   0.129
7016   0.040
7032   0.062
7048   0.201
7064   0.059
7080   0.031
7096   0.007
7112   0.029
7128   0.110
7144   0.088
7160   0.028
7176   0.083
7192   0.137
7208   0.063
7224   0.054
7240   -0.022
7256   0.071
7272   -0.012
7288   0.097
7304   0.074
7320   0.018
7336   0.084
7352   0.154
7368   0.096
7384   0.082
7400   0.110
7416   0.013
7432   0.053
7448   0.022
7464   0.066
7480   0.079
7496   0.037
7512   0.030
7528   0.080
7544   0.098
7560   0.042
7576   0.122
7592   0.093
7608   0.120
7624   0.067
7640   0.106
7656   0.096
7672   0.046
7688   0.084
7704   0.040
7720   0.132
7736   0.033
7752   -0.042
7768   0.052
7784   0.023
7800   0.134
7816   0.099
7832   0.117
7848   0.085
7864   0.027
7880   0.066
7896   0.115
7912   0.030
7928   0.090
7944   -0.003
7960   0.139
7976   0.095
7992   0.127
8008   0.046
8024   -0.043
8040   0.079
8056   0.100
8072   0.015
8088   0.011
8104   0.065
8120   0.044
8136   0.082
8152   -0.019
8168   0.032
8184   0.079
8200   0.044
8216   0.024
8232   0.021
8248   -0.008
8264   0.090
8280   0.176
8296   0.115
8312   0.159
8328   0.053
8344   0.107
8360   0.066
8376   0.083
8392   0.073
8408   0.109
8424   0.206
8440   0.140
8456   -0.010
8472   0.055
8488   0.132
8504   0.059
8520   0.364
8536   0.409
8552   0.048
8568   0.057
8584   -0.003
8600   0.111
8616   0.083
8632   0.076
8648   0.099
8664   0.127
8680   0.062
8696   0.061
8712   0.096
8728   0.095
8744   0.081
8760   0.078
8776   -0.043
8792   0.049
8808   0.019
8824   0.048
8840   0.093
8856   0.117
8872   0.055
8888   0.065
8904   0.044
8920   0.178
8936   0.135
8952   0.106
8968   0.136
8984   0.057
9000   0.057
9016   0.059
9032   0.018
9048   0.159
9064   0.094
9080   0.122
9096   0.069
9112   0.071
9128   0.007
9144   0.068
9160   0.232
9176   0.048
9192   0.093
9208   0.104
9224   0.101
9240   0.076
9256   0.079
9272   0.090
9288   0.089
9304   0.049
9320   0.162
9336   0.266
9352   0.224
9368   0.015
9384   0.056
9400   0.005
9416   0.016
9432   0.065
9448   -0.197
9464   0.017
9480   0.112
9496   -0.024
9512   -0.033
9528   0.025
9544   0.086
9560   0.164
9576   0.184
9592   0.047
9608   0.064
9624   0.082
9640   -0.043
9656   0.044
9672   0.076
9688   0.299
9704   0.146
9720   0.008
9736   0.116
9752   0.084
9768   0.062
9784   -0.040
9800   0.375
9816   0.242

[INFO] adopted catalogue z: 1.29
